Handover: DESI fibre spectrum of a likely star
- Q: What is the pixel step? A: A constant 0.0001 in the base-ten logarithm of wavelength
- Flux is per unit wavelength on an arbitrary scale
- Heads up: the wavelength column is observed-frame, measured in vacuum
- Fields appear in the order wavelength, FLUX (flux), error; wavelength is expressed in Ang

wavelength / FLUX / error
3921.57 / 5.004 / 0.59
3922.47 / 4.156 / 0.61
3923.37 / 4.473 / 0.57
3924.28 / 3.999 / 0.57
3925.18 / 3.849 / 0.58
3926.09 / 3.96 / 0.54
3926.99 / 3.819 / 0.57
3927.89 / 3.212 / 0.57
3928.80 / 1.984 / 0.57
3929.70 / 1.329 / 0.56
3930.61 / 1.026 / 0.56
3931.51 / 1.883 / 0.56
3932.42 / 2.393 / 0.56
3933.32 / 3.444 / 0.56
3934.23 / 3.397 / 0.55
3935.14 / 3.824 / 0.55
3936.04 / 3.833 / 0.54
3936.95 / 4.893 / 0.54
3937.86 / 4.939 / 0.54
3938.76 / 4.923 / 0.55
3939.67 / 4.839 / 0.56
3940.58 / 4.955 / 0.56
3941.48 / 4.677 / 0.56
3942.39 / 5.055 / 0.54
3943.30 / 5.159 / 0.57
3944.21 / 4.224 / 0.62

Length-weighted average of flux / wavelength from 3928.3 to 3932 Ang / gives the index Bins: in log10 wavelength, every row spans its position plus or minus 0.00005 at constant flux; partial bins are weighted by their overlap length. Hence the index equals 1.58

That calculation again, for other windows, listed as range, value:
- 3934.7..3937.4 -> 4.19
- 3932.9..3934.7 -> 3.41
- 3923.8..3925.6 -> 3.93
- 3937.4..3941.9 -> 4.87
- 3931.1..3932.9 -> 2.17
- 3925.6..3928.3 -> 3.68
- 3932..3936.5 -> 3.39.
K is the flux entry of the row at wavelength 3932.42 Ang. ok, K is 2.393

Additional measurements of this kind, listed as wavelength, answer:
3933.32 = 3.444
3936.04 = 3.833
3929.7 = 1.329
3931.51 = 1.883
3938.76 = 4.923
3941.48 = 4.677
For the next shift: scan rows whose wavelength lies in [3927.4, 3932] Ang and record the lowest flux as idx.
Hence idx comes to 1.026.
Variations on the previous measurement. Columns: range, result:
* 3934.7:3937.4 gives 3.824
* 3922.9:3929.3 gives 1.984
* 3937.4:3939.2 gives 4.923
